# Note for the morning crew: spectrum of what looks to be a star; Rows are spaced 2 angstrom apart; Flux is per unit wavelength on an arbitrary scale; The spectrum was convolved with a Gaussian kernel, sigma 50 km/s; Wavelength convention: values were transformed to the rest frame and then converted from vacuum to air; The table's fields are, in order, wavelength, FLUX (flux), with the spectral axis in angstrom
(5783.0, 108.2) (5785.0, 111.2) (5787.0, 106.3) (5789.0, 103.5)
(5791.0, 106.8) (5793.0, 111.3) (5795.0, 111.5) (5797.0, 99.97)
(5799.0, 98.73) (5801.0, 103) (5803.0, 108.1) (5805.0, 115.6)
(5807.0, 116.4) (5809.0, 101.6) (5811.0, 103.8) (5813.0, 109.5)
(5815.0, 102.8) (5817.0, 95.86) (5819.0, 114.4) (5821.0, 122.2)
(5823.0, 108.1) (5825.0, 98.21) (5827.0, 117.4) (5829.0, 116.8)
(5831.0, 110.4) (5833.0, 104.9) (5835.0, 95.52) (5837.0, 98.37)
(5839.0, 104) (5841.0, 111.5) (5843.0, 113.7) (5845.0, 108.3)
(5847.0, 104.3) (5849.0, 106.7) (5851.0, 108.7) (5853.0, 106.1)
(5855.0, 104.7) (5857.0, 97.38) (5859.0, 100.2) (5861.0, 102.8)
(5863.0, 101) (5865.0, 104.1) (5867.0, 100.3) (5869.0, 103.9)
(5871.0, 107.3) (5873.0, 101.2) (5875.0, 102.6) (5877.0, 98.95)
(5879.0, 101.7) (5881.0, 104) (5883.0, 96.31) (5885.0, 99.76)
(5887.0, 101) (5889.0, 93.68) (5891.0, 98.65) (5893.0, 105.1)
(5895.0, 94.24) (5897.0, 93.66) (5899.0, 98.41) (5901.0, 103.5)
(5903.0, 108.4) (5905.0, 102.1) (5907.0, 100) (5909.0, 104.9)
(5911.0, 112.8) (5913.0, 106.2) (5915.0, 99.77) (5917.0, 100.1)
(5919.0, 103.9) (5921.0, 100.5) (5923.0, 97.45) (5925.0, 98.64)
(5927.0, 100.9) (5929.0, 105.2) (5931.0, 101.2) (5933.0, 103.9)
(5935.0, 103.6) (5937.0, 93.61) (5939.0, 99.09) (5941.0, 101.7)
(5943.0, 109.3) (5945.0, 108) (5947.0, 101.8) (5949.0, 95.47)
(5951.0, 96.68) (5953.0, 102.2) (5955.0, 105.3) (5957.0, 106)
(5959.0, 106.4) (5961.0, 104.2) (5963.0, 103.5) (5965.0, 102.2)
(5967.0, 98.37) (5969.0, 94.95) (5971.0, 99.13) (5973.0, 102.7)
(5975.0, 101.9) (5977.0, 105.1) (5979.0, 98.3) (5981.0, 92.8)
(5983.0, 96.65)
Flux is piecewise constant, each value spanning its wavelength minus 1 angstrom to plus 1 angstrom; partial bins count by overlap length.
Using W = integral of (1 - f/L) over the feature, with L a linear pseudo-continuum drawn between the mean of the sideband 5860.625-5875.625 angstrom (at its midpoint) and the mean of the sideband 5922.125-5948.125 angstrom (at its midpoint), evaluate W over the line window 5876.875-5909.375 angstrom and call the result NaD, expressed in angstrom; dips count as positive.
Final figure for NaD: 0.7 angstrom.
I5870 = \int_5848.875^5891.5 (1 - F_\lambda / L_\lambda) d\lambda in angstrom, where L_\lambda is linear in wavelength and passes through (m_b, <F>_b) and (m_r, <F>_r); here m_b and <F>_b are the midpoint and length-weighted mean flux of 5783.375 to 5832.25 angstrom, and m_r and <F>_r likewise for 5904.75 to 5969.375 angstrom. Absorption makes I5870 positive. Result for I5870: 1.39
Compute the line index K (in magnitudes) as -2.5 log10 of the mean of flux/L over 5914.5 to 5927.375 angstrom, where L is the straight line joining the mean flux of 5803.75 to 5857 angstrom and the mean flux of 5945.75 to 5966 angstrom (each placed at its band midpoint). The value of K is 0.04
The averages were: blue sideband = 107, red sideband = 102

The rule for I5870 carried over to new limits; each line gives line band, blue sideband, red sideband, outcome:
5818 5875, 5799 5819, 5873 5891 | -1.73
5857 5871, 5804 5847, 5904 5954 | 0.48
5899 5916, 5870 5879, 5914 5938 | -0.50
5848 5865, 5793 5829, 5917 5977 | 0.37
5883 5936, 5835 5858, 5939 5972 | 1.09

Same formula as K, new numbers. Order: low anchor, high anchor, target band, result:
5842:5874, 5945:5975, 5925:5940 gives 0.015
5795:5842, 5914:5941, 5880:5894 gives 0.034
